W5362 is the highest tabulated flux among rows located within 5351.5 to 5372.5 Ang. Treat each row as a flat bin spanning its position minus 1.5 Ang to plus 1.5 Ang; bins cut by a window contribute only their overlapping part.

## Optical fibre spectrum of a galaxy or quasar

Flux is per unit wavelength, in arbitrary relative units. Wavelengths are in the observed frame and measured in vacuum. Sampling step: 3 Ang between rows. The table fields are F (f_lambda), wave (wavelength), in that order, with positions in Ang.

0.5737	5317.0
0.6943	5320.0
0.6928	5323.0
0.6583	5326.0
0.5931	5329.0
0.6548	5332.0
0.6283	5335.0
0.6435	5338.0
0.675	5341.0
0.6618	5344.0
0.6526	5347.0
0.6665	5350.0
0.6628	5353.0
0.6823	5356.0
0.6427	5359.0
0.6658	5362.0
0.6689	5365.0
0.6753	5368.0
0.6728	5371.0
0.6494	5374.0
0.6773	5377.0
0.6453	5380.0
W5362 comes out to 0.6823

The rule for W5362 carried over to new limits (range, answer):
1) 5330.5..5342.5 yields 0.675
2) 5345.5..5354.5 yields 0.6665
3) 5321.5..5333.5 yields 0.6928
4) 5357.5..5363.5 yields 0.6658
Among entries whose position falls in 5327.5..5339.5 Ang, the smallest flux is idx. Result 0.5931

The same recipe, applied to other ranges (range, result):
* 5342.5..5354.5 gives 0.6526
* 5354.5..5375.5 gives 0.6427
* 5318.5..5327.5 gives 0.6583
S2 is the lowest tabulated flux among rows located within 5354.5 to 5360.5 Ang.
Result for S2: 0.6427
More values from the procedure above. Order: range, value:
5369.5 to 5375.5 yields 0.6494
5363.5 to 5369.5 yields 0.6689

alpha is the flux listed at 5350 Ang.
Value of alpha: 0.6665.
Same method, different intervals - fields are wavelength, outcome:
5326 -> 0.6583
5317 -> 0.5737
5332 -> 0.6548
